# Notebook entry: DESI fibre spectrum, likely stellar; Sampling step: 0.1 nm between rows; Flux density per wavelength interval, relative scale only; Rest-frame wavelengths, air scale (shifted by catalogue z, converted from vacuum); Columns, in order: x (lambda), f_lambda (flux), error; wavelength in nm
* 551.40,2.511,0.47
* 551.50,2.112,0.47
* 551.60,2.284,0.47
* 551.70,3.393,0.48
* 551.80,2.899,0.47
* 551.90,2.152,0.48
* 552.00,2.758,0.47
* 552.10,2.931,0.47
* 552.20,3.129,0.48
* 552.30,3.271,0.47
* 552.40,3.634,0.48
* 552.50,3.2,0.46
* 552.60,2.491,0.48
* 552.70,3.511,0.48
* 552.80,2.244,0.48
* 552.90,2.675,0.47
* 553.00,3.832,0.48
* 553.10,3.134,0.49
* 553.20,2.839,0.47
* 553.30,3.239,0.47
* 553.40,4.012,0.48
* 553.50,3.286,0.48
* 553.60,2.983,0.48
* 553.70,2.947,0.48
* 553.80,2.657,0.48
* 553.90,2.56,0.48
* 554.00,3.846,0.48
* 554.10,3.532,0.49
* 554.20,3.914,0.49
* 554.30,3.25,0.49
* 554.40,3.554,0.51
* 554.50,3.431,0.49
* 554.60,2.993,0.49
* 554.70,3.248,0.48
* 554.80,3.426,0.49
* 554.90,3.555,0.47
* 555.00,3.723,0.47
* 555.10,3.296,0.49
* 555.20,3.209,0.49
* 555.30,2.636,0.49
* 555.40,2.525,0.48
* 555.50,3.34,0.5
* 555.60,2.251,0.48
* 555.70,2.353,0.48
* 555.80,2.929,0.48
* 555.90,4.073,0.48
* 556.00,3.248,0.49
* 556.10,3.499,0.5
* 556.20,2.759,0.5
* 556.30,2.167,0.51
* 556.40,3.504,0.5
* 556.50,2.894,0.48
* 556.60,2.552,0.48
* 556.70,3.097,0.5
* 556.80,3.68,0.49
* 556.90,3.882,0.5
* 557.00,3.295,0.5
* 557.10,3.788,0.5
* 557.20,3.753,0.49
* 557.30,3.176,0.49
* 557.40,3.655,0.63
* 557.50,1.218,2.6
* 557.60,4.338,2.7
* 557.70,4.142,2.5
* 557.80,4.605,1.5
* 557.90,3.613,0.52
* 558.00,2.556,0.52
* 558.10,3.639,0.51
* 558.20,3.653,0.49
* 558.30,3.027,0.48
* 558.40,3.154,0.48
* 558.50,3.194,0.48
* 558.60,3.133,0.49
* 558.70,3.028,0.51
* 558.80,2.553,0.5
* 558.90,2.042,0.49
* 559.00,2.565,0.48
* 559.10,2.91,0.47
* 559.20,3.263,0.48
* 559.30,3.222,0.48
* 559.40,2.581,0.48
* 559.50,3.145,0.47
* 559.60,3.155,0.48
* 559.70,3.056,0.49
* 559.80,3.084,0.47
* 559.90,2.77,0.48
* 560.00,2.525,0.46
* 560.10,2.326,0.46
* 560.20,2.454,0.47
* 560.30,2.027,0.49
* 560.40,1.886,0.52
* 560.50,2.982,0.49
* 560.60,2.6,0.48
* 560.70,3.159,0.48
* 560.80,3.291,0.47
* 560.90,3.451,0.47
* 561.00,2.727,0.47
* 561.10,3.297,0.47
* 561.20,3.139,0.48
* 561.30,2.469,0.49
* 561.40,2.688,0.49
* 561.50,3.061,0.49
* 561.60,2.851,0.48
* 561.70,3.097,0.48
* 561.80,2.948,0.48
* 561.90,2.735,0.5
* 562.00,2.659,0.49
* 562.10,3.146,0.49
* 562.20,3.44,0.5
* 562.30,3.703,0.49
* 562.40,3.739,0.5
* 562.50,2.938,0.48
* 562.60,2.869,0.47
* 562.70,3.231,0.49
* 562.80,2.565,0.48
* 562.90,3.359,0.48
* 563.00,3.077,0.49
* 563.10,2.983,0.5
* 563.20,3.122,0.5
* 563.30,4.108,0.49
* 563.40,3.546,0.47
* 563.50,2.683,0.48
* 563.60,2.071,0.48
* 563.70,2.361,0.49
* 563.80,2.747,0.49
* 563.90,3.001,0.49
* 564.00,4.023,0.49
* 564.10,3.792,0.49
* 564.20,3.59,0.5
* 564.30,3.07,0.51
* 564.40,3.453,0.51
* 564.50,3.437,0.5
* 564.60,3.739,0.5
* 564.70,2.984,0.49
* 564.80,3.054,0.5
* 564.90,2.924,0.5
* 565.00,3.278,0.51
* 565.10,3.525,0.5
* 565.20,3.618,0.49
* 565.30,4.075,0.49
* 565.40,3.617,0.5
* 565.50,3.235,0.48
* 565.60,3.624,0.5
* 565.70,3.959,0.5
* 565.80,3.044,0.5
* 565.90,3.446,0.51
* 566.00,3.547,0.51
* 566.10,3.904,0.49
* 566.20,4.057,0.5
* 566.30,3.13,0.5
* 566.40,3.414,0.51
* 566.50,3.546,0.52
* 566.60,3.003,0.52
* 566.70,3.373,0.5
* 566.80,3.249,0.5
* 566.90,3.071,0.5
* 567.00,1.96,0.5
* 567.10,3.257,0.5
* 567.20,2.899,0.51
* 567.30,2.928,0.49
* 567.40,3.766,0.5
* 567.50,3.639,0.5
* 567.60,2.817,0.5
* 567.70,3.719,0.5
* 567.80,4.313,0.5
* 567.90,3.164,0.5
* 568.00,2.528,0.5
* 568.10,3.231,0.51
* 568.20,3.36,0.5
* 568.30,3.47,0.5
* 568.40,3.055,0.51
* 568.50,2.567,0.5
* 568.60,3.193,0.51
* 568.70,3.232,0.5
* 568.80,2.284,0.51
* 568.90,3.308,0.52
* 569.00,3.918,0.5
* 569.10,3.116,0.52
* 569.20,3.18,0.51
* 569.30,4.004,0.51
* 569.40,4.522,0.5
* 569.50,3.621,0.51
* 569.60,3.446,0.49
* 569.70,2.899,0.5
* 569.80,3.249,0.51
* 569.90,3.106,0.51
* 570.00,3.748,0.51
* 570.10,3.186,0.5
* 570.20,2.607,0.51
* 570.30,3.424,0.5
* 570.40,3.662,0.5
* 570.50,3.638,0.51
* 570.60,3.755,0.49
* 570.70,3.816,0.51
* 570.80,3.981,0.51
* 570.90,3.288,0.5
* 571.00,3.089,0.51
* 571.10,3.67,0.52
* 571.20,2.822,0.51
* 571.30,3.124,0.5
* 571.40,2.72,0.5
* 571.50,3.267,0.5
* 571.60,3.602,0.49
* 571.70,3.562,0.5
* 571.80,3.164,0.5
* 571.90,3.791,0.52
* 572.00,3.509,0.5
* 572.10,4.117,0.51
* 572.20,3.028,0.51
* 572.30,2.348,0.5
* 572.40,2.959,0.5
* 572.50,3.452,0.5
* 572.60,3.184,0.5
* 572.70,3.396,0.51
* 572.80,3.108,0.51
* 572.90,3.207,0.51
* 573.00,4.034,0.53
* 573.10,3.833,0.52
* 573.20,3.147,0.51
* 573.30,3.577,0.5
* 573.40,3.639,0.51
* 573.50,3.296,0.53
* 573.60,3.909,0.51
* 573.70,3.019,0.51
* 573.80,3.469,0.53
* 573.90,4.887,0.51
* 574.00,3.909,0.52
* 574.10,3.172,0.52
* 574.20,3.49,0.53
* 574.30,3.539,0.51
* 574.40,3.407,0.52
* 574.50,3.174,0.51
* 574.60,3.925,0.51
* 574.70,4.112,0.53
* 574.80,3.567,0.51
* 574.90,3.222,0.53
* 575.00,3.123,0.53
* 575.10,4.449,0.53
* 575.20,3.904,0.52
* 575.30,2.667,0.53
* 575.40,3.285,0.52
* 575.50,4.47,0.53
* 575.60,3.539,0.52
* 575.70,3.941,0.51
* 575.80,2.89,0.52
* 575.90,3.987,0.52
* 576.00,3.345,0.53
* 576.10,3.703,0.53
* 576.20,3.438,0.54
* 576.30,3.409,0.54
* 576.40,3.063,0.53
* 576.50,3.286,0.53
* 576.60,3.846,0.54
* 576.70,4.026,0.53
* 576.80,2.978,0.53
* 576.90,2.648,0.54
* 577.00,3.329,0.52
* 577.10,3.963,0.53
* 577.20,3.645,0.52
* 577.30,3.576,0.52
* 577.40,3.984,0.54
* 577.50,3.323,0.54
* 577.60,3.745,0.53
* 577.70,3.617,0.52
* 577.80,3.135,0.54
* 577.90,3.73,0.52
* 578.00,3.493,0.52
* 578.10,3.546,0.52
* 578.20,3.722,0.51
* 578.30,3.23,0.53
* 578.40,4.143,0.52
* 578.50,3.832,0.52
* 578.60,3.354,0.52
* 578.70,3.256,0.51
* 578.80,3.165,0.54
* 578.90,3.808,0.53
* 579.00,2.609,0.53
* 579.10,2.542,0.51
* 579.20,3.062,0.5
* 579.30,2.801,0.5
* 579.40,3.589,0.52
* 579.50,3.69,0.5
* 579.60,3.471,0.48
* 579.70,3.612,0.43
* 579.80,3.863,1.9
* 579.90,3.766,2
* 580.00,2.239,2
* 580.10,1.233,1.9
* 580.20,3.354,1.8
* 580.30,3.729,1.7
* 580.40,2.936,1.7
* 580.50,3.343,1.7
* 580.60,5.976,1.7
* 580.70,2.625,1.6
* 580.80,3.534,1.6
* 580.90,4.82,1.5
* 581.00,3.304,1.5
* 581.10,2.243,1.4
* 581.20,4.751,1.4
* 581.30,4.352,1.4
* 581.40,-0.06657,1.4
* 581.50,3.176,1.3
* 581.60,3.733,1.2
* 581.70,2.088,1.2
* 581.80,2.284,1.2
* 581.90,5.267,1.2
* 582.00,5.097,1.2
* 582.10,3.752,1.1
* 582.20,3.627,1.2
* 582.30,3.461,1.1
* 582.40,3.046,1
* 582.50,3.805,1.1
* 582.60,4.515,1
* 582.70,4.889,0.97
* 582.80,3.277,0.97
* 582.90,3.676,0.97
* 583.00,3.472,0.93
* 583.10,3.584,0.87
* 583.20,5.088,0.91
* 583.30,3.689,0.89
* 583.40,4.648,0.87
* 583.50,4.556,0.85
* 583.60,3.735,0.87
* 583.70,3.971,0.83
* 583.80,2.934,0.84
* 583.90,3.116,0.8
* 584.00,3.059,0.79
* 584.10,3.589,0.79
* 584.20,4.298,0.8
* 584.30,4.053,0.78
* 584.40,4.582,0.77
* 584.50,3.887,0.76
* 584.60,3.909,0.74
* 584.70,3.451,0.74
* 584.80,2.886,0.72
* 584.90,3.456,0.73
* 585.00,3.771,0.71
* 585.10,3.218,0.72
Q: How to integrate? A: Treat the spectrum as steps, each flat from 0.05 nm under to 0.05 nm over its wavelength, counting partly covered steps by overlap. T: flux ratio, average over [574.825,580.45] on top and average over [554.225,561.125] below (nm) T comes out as 1.11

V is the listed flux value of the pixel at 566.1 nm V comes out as 3.904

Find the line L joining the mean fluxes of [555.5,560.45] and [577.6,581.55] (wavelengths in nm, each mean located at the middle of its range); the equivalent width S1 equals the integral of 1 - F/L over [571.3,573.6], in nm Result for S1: -0.08 nm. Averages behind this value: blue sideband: 3.05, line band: 3.37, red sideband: 3.35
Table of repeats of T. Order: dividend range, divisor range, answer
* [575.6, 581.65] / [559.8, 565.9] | 1.10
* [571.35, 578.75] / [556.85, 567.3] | 1.11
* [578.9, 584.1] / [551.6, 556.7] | 1.13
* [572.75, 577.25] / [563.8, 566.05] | 1.03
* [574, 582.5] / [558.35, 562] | 1.21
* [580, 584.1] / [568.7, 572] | 1.05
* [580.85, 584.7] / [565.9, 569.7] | 1.12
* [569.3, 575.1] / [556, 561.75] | 1.14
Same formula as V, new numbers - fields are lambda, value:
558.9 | 2.042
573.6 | 3.909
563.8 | 2.747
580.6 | 5.976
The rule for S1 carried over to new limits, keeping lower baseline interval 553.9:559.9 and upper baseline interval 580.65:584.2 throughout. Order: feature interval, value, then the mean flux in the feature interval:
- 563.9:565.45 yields -0.064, 3.46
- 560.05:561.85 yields 0.254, 2.8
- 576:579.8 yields 0.112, 3.45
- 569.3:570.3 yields 0.001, 3.41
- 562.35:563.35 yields 0.029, 3.2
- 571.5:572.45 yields 0.031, 3.34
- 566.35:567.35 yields 0.087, 3.07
